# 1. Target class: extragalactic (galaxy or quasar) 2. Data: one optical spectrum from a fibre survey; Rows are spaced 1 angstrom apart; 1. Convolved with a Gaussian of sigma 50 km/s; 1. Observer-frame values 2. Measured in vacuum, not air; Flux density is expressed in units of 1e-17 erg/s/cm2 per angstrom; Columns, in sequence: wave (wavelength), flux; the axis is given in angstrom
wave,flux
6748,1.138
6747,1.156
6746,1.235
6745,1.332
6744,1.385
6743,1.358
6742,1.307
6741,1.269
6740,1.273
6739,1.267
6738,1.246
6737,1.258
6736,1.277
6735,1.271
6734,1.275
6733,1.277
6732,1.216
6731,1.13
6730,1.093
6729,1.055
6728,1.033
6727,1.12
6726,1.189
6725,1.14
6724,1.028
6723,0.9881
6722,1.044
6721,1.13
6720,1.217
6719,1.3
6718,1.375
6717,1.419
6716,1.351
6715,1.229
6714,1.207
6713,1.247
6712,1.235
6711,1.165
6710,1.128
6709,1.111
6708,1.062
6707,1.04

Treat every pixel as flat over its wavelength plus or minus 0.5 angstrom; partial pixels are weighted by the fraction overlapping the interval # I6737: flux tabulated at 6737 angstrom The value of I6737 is 1.258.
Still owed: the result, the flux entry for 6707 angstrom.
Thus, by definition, 1.04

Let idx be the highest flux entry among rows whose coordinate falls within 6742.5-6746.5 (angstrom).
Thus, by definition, 1.385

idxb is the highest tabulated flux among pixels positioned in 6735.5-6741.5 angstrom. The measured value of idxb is 1.277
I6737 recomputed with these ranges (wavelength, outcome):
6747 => 1.156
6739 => 1.267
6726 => 1.189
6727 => 1.12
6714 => 1.207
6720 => 1.217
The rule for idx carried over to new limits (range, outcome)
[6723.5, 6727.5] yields 1.189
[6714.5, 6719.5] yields 1.419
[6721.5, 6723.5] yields 1.044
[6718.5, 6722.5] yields 1.3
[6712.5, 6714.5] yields 1.247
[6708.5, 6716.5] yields 1.351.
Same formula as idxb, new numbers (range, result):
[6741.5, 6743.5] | 1.358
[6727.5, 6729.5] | 1.055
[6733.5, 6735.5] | 1.275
